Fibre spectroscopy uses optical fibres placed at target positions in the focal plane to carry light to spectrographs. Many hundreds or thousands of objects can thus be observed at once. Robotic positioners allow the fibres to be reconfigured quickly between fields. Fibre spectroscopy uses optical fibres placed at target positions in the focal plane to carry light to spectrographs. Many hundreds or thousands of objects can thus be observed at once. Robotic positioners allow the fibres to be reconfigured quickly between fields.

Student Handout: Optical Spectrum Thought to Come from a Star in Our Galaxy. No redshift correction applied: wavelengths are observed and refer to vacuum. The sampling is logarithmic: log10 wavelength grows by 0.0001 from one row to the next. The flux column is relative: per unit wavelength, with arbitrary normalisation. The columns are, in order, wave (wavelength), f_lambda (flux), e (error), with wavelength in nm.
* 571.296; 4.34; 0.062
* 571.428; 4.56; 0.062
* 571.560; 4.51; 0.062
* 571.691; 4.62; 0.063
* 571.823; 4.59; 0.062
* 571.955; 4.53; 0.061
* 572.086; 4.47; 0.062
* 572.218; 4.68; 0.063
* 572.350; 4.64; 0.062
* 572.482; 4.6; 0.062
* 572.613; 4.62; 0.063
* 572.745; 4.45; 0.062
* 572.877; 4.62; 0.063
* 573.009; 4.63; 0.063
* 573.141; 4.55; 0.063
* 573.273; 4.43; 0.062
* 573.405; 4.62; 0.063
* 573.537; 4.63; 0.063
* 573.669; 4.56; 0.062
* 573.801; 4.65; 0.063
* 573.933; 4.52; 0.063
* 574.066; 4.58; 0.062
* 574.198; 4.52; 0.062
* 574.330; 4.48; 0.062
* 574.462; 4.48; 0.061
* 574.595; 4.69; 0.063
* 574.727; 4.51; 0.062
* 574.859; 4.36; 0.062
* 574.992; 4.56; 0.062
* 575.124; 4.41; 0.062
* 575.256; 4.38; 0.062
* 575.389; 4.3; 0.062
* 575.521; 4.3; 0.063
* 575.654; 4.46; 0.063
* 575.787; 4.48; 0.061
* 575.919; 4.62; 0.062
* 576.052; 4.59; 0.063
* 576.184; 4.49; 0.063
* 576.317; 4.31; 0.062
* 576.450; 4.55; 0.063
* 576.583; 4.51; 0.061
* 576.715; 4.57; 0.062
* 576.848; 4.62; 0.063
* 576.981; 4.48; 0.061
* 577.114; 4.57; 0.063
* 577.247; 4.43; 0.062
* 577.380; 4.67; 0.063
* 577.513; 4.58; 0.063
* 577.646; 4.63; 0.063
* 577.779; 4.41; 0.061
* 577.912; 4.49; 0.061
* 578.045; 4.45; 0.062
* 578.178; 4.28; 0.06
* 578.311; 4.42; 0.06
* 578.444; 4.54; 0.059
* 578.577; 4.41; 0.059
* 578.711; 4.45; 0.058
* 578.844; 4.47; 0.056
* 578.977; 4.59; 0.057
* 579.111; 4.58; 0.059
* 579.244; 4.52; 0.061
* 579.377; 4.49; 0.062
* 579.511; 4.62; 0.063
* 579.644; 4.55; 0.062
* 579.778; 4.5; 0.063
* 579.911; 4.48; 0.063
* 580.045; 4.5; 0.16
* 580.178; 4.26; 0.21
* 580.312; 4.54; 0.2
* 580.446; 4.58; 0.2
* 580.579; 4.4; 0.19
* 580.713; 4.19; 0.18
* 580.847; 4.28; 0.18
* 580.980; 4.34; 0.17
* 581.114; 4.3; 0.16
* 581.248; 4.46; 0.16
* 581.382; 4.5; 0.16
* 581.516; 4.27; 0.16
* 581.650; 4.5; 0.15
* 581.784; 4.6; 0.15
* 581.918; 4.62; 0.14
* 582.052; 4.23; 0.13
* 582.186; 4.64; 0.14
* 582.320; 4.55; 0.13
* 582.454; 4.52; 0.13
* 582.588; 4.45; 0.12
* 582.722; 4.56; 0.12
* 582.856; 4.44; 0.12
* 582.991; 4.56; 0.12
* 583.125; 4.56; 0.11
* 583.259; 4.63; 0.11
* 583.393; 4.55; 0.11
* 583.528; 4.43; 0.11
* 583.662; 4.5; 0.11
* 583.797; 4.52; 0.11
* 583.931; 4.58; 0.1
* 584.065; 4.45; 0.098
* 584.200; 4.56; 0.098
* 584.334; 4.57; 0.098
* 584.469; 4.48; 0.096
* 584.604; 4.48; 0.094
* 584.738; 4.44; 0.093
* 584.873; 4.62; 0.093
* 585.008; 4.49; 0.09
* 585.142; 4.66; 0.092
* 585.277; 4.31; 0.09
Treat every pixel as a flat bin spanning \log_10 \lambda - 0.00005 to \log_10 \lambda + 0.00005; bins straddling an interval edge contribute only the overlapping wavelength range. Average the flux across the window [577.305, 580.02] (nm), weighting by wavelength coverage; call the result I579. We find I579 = 4.51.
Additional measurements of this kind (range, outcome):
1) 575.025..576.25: 4.45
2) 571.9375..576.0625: 4.53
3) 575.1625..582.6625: 4.47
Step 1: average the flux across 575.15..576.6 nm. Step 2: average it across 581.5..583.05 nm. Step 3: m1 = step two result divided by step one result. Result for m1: 1.01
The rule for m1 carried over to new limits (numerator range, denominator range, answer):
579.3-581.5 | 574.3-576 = 0.99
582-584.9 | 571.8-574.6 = 0.99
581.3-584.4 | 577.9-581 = 1.01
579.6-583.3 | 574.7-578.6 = 1.00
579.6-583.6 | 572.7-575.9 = 0.99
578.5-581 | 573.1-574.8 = 0.98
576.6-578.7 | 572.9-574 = 0.98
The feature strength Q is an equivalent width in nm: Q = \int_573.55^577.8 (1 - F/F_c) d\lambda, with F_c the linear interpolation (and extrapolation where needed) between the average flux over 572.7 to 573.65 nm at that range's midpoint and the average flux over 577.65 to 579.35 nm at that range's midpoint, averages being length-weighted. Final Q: 0.01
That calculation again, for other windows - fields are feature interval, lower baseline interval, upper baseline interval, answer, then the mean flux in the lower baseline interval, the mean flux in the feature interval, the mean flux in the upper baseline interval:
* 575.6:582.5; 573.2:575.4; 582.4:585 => 0.05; 4.52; 4.48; 4.52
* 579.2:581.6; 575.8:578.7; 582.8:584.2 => 0.04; 4.5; 4.43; 4.52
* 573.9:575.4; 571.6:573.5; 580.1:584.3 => 0.02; 4.58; 4.49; 4.47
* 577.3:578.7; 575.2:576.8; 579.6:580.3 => -0.01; 4.46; 4.49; 4.46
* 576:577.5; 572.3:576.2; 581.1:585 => 0.00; 4.52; 4.53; 4.5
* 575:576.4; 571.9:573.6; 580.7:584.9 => 0.03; 4.58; 4.44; 4.48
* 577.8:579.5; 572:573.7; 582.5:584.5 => 0.03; 4.58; 4.48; 4.52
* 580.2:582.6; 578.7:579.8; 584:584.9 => 0.04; 4.54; 4.44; 4.51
